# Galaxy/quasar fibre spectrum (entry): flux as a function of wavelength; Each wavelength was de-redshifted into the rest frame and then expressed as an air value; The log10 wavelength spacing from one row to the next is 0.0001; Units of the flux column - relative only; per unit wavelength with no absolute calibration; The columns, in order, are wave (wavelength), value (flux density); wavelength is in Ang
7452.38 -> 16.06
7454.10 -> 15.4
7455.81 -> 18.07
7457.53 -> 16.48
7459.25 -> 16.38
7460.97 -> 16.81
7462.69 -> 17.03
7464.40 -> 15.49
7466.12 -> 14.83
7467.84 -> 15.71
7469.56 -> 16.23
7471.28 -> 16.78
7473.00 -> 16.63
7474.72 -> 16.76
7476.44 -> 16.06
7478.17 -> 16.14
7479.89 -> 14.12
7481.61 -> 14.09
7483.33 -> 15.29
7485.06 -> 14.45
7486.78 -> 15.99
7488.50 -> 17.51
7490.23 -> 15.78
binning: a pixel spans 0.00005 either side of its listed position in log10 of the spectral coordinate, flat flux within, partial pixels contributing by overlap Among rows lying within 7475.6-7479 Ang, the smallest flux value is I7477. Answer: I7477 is 16.06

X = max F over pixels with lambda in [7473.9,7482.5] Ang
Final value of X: 16.76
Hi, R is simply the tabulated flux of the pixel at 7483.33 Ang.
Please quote 15.29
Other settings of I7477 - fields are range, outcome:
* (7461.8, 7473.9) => 14.83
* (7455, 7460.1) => 16.38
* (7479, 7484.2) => 14.09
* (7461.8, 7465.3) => 15.49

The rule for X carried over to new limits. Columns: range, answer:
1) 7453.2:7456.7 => 18.07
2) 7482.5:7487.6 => 15.99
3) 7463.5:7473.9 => 16.78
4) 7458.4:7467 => 17.03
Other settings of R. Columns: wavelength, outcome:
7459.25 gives 16.38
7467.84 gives 15.71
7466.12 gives 14.83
